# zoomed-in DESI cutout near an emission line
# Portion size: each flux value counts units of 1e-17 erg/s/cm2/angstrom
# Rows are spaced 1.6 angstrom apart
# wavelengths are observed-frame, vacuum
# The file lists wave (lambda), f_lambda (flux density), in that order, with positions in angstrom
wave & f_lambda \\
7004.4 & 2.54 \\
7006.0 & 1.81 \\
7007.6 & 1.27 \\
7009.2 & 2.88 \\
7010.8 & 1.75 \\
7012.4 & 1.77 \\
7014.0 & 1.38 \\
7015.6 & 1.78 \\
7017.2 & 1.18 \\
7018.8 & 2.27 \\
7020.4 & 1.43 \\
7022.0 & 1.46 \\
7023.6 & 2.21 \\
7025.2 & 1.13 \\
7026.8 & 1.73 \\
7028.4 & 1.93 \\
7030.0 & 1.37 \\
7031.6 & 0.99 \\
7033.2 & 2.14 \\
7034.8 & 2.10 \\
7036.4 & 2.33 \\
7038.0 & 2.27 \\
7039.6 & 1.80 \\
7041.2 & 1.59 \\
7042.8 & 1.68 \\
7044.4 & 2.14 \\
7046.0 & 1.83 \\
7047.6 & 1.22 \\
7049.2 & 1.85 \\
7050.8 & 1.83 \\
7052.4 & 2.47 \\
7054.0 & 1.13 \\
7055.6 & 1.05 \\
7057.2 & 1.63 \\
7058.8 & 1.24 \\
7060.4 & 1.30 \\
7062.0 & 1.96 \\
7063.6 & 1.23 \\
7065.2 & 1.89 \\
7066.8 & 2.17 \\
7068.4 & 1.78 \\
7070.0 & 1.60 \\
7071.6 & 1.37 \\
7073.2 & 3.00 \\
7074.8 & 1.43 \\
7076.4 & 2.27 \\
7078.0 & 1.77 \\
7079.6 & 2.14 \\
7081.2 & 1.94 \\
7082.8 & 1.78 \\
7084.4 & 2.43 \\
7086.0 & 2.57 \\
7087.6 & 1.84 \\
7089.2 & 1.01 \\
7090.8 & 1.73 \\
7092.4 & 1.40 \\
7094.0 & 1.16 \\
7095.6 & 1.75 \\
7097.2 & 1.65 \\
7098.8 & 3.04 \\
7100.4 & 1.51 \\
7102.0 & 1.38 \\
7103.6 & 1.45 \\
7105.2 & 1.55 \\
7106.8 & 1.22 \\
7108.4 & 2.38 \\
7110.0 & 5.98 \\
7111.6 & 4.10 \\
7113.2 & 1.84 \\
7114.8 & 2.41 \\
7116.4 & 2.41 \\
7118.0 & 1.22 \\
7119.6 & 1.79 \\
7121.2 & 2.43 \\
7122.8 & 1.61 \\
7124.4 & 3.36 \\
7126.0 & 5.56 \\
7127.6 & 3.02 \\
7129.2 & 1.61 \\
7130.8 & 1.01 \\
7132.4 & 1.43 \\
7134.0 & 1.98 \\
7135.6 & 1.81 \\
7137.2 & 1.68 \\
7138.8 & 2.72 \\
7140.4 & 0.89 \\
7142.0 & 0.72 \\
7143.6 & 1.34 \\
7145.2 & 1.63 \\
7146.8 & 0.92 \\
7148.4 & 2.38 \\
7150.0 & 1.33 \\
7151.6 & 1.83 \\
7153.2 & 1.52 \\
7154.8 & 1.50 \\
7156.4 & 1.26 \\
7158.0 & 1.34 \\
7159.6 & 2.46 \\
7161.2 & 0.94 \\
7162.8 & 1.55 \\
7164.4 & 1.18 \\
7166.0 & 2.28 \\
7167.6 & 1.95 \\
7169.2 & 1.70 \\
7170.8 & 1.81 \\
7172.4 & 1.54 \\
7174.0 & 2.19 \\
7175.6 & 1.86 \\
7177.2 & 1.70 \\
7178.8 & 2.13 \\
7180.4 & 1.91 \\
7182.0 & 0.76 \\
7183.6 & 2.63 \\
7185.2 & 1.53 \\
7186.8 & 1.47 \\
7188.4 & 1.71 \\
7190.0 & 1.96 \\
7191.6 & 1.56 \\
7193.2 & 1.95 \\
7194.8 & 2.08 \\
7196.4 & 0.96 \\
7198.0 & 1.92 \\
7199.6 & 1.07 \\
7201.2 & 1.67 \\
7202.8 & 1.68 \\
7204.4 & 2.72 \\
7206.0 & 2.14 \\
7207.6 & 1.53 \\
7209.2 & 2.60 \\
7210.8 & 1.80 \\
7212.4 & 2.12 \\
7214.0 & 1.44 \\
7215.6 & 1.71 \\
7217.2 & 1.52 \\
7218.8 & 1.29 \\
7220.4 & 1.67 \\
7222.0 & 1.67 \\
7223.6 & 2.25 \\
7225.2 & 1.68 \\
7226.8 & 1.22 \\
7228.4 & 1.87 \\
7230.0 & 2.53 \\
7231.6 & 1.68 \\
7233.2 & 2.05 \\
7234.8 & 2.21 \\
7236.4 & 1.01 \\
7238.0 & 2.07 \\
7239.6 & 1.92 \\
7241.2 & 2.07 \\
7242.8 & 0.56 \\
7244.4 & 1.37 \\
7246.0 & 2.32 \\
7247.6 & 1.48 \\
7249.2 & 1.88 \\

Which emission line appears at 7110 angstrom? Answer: [S II] 6716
